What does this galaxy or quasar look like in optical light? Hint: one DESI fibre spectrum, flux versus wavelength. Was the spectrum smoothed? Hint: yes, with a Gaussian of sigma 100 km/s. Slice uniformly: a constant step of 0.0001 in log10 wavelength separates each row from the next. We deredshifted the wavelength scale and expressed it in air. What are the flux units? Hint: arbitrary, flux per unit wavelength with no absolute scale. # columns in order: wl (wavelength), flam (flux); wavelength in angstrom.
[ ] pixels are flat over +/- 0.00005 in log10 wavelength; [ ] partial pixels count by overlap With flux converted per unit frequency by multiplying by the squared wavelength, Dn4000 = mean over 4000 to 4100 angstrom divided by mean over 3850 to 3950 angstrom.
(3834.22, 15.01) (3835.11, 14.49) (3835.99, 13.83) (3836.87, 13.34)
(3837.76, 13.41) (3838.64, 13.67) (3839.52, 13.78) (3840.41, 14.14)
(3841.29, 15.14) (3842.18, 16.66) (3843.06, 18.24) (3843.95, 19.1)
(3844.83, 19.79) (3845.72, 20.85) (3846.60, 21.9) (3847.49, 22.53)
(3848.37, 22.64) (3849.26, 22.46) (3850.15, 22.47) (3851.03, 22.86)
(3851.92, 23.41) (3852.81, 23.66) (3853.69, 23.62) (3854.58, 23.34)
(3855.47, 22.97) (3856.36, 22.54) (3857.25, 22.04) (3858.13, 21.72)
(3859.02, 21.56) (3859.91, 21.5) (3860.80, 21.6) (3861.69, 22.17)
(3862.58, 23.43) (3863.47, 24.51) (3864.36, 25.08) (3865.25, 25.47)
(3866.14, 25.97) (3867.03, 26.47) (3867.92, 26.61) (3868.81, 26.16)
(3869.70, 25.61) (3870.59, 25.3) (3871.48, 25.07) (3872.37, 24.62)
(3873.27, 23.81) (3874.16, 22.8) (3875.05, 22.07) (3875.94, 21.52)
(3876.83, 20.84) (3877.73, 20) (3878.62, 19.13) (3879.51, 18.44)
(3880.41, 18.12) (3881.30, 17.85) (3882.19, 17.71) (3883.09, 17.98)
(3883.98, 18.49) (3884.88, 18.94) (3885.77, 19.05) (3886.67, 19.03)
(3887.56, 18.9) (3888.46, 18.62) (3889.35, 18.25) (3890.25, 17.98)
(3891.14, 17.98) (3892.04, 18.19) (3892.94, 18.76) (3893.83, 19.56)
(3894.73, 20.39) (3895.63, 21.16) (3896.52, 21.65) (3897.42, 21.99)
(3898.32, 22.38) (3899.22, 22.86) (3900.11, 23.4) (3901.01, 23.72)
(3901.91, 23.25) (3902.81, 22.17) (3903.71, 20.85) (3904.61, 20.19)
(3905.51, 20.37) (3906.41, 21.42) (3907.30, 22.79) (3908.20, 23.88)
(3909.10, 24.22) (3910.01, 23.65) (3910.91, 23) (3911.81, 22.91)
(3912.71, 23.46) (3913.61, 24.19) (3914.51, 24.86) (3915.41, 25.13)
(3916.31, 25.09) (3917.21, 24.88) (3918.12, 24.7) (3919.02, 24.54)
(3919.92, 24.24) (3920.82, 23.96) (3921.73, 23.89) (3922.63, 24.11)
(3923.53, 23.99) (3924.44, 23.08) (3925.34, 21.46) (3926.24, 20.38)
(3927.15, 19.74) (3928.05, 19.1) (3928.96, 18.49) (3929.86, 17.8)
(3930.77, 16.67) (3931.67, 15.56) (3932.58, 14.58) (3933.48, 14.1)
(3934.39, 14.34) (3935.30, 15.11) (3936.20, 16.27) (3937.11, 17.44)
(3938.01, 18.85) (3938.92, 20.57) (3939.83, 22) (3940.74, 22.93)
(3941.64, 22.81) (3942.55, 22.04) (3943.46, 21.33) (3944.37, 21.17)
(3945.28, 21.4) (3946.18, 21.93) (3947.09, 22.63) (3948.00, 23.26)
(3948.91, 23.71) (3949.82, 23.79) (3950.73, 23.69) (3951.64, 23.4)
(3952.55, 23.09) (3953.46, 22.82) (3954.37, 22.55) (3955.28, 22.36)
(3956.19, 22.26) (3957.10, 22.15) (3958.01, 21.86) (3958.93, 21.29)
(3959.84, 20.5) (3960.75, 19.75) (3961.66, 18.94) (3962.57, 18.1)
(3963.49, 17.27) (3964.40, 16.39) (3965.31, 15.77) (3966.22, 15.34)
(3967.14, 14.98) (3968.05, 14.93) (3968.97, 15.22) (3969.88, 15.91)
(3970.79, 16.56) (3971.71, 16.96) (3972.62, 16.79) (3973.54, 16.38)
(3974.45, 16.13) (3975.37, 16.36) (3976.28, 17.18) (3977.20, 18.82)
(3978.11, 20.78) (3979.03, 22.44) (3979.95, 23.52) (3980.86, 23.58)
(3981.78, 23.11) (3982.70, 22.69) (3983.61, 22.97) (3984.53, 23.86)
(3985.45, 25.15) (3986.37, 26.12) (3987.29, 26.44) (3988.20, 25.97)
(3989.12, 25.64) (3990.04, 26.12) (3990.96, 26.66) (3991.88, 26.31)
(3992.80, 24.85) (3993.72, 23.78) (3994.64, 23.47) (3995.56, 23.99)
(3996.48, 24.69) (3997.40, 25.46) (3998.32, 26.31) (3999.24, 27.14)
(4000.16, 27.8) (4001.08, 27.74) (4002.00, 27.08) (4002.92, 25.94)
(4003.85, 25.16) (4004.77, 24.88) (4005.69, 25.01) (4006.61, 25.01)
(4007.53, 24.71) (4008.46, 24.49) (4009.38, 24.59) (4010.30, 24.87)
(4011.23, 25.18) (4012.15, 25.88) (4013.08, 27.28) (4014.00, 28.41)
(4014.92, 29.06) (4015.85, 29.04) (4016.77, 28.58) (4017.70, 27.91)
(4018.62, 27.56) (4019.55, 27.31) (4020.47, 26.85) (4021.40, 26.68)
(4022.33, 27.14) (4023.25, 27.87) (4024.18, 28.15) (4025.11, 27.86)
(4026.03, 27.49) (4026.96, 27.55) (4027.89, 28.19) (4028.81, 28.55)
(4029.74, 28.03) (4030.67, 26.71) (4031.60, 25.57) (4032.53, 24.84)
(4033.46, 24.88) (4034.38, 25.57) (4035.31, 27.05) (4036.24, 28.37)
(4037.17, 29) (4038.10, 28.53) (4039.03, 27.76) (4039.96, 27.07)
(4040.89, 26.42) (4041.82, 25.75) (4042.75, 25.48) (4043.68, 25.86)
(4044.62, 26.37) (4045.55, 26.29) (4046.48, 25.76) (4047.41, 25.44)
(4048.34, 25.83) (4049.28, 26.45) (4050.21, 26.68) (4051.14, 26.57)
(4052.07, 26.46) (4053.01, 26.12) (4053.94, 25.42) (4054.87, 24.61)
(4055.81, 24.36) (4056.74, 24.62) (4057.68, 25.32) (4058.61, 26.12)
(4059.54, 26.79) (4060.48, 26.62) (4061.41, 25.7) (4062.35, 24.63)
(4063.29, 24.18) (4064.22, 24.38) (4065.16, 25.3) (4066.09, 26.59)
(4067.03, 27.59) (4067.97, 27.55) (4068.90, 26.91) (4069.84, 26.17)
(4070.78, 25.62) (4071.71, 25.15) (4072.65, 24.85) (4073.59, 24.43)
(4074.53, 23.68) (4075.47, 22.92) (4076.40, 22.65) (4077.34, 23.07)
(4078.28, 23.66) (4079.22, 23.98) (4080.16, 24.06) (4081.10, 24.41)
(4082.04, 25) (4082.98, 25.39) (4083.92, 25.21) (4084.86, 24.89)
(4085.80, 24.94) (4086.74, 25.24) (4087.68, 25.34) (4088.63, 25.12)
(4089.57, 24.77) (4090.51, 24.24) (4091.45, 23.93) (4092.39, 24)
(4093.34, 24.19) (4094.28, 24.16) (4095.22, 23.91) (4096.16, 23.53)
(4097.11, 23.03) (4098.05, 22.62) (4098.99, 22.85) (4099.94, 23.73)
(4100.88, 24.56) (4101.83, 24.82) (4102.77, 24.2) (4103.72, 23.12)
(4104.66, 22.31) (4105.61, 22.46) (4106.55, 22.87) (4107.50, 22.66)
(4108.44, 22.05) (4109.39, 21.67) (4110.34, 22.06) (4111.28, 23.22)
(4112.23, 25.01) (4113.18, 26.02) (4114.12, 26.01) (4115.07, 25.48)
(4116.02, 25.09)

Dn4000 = 1.29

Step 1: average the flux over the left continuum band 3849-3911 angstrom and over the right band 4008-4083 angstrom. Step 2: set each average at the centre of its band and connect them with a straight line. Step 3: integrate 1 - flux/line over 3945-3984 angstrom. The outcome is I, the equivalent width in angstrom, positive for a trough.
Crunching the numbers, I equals 6.6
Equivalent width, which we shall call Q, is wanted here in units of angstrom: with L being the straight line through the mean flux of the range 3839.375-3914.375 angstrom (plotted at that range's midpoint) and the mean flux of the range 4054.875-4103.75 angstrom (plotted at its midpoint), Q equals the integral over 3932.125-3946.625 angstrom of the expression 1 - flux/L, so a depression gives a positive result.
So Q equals 2.2 angstrom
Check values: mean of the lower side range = 21.5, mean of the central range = 19.2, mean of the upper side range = 24.7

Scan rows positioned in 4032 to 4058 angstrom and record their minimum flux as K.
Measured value 24.36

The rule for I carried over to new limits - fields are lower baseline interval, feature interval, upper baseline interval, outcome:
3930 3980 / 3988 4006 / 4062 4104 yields -4.0 angstrom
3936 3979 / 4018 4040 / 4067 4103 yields -4.8 angstrom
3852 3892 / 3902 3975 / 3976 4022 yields 9.2 angstrom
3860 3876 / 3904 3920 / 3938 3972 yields -0.9 angstrom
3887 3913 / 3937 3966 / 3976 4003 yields 2.5 angstrom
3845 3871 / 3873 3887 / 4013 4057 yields 2.4 angstrom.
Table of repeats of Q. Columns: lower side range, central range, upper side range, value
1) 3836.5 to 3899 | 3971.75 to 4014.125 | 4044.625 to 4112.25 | -1.5 angstrom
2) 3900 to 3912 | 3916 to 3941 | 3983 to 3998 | 3.2 angstrom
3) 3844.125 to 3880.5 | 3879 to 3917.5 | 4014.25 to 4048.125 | 4.4 angstrom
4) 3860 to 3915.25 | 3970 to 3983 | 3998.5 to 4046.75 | 3.0 angstrom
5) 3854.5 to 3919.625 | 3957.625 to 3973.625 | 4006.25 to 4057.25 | 4.7 angstrom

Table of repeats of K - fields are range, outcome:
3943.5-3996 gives 14.93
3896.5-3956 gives 14.1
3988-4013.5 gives 23.47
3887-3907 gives 17.98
